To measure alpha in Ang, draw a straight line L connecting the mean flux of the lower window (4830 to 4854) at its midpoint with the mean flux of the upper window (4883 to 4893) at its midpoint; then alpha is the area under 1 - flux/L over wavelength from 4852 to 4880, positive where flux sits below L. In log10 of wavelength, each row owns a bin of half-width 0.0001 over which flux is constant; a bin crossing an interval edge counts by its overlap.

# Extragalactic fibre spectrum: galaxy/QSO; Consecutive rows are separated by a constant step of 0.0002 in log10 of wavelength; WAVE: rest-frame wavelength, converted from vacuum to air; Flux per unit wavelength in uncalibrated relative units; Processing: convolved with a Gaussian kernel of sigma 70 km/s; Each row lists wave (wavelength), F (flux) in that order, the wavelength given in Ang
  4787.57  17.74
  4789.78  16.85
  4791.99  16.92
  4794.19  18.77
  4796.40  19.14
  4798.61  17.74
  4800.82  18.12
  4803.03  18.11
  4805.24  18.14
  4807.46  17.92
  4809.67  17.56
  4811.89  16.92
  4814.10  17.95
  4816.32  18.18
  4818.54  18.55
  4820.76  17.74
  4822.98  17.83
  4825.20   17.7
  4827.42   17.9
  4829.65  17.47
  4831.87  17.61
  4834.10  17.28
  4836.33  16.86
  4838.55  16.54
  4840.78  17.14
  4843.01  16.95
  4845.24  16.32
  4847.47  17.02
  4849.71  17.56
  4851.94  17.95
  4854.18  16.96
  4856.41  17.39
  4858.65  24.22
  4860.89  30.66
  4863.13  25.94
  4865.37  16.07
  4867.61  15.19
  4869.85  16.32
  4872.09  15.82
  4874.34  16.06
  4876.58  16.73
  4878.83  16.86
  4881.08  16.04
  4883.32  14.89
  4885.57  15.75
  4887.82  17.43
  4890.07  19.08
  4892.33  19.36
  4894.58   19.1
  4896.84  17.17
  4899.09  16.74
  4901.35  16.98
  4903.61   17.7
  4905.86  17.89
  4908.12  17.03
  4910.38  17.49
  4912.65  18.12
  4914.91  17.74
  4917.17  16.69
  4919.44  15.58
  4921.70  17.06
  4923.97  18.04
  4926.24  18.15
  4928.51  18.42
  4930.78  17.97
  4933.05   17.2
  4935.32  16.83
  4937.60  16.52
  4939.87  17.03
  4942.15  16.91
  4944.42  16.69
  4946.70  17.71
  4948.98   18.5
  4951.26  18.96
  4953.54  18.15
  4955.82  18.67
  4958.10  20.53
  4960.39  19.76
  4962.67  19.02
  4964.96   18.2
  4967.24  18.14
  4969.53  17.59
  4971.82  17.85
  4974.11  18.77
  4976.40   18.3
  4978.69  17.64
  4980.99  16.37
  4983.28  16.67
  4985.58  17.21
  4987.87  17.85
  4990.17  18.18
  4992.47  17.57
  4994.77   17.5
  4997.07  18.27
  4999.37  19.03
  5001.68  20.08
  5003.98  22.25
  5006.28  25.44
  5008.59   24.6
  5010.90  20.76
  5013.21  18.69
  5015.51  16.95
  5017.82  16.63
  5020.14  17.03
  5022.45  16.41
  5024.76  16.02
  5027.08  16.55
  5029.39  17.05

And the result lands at -2.8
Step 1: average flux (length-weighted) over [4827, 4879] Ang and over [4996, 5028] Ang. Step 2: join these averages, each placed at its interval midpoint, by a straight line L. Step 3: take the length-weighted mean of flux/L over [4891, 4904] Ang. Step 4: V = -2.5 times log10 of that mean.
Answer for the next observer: 0.04 mag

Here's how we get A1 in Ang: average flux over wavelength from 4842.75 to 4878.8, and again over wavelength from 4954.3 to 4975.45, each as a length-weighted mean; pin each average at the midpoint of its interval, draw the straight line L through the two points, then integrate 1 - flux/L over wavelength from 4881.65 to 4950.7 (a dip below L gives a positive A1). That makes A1 4.6 Ang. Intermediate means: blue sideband 18.6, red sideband 18.7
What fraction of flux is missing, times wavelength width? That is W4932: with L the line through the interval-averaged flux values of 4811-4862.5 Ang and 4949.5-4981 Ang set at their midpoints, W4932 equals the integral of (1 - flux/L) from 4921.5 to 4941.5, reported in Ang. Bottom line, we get 1.1 Ang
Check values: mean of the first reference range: 18.4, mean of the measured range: 17.5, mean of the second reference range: 18.5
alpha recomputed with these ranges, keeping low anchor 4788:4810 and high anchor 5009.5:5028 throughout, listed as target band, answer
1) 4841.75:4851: 0.4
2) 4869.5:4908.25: 1.5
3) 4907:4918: 0.2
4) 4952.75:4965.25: -1.1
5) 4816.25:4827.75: -0.1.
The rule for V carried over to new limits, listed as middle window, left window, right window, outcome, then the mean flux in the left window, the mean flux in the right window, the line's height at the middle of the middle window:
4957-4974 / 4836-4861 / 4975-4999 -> -0.06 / 18.4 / 17.6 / 17.7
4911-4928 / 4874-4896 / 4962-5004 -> 0.01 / 17.2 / 18.1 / 17.5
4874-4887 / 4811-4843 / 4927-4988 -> 0.10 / 17.5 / 17.9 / 17.7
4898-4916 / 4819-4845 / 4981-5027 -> 0.03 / 17.4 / 18.7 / 17.9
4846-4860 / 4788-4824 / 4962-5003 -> -0.04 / 17.9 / 18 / 17.9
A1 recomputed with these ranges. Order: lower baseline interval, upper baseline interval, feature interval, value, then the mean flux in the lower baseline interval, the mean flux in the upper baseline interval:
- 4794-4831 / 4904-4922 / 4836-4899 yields -1.46 Ang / 18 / 17.2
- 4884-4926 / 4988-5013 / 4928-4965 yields 1.22 Ang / 17.5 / 20.2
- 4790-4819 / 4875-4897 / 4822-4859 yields 0.16 Ang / 18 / 17.2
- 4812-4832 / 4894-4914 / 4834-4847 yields 0.70 Ang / 17.9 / 17.5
